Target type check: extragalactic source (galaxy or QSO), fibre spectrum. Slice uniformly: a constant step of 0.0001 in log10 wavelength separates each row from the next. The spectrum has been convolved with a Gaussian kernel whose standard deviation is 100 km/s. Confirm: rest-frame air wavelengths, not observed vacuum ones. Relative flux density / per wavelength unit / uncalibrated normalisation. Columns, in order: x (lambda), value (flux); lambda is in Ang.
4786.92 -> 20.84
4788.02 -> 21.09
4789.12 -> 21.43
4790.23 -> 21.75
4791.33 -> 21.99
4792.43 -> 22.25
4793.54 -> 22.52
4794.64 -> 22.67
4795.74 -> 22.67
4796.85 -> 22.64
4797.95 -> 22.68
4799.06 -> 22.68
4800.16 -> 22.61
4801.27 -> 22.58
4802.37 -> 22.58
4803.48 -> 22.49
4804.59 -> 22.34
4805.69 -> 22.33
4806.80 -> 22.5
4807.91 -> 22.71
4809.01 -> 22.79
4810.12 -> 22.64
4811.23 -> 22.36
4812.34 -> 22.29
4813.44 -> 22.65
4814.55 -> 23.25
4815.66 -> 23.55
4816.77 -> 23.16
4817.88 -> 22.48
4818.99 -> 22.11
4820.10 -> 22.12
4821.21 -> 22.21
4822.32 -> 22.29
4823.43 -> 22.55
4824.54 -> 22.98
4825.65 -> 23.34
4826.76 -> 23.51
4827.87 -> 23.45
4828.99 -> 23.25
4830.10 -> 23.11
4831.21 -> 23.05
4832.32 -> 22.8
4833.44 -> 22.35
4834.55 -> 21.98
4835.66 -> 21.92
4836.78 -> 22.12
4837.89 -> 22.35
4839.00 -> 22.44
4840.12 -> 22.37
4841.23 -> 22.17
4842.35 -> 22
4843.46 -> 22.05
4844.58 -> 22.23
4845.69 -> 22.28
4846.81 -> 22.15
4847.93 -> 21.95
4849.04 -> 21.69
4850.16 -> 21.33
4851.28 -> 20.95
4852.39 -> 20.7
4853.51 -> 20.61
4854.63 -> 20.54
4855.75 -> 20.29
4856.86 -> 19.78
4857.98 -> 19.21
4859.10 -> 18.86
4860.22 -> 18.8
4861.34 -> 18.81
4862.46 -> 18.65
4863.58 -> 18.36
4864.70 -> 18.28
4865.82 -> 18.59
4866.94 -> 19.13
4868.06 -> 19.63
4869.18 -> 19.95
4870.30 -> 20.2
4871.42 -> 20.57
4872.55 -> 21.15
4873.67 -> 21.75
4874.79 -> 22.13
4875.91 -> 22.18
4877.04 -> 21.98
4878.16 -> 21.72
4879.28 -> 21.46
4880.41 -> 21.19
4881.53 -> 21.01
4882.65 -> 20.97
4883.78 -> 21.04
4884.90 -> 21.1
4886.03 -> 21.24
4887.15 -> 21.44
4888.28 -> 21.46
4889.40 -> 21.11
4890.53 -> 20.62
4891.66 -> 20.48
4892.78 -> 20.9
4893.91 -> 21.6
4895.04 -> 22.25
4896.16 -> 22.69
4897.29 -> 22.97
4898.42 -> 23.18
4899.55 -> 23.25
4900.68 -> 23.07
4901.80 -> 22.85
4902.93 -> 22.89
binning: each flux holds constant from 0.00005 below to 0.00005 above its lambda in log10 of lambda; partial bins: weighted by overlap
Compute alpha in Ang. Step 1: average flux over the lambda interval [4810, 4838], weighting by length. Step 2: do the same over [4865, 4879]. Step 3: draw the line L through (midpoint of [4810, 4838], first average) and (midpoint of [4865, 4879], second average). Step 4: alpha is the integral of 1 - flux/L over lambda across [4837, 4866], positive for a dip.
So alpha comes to 1.2 Ang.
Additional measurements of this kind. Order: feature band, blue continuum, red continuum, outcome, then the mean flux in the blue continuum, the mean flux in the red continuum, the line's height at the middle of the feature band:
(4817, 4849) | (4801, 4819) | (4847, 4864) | -1.7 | 22.7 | 20.1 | 21.4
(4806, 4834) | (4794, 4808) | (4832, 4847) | -0.5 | 22.6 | 22.2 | 22.4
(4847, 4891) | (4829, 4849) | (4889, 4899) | 2.9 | 22.3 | 21.8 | 22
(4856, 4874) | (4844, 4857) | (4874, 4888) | 1.6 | 21.3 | 21.5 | 21.4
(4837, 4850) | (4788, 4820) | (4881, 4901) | 0.0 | 22.5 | 21.7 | 22.1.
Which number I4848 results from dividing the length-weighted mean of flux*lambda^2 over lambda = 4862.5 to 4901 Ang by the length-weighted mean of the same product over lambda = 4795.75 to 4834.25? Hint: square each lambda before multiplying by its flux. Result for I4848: 1.0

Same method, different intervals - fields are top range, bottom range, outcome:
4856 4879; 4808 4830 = 0.90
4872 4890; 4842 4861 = 1.04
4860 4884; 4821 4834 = 0.90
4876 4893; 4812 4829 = 0.95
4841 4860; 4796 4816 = 0.95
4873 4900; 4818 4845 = 0.98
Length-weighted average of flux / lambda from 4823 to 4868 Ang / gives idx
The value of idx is 21.3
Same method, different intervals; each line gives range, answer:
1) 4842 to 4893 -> 20.7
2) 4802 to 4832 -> 22.7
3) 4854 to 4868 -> 19.1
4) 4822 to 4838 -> 22.8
